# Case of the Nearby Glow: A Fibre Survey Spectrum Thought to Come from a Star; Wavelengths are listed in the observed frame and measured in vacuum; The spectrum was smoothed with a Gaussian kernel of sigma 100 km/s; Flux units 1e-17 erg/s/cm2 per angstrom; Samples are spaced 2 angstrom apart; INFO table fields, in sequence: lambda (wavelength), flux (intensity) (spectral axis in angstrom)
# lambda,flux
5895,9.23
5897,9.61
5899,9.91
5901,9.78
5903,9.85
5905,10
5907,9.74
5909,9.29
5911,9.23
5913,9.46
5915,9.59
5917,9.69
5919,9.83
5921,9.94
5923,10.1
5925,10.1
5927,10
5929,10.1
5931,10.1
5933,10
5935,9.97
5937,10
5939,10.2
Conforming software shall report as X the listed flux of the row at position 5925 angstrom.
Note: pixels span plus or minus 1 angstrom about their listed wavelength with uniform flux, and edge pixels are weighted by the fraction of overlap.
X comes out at 10.1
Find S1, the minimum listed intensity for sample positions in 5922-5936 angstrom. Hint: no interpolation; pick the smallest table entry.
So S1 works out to 9.97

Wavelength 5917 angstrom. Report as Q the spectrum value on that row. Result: 9.69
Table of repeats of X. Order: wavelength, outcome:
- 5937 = 10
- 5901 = 9.78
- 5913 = 9.46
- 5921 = 9.94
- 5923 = 10.1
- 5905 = 10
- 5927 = 10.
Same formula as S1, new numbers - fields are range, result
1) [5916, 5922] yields 9.69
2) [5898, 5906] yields 9.78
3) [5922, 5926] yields 10.1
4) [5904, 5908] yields 9.74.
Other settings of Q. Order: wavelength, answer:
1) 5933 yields 10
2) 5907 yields 9.74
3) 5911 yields 9.23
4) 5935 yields 9.97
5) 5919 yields 9.83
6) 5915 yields 9.59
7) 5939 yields 10.2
